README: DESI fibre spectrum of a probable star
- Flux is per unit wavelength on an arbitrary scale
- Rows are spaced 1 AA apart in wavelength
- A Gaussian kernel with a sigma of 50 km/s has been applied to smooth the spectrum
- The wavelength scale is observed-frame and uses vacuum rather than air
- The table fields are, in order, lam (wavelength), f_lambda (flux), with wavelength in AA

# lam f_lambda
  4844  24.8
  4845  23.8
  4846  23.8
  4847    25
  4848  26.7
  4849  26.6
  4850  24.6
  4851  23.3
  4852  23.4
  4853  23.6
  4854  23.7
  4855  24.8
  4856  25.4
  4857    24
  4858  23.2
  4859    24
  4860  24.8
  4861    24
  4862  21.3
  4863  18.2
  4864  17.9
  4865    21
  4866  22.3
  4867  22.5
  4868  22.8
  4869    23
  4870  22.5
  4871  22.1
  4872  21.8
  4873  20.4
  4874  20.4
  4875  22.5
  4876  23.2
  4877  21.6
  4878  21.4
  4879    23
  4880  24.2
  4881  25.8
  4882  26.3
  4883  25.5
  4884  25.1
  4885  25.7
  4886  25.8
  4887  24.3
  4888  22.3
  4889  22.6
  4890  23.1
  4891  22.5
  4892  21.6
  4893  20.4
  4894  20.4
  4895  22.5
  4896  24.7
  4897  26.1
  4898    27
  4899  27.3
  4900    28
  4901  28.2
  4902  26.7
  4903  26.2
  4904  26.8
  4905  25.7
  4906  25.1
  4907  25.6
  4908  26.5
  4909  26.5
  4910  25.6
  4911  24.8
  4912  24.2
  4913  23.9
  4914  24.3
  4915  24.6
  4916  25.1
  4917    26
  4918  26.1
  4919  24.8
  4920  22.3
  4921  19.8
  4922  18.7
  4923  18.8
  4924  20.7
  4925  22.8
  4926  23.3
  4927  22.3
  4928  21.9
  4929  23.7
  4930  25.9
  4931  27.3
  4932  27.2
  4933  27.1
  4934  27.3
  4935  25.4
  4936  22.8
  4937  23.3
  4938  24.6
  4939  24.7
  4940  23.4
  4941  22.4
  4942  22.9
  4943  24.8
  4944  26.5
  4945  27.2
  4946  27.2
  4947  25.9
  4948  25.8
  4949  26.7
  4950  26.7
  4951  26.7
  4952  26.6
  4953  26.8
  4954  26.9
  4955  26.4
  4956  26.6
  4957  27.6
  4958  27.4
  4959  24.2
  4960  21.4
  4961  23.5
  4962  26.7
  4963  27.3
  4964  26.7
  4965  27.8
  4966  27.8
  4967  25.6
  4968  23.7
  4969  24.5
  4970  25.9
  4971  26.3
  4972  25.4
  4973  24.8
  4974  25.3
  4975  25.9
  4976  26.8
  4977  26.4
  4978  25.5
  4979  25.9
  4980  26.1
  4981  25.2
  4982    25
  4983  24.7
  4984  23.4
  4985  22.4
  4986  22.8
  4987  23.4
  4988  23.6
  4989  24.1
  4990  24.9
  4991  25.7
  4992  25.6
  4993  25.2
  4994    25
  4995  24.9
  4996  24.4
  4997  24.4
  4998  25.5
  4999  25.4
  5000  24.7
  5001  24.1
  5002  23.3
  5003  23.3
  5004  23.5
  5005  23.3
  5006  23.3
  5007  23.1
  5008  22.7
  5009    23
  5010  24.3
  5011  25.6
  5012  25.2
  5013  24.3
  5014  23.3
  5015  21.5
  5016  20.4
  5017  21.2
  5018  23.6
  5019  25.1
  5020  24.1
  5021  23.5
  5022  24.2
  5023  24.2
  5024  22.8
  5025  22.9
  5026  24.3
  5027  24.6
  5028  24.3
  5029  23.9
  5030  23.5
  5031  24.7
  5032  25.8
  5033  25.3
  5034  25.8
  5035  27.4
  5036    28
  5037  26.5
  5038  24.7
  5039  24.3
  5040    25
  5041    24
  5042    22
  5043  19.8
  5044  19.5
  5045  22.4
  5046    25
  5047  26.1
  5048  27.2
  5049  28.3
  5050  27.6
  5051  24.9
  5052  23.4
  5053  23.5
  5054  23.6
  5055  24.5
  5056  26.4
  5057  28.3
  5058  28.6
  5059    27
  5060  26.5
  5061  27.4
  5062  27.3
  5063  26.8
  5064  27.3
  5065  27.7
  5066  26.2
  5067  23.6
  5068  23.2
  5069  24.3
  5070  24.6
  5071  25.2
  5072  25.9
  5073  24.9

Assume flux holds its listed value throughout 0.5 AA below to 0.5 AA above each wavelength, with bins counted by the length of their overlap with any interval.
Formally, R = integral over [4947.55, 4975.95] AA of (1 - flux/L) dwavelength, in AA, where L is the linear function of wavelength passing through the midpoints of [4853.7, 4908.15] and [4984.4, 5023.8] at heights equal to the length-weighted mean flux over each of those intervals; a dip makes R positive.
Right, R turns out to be -2.6 AA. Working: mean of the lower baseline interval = 23.7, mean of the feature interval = 26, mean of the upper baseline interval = 23.9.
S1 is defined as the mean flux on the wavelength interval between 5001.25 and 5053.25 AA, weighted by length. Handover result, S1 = 24.1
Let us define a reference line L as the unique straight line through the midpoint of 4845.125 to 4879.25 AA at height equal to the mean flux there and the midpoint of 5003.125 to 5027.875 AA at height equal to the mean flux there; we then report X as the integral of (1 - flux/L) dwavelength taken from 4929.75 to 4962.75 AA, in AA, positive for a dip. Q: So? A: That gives -3.4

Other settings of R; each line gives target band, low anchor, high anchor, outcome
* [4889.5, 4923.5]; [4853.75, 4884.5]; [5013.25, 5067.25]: -1.6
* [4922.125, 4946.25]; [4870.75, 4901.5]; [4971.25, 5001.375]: 0.1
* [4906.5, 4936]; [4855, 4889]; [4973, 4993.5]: -0.4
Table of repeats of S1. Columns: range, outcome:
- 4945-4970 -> 26.1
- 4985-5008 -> 24.2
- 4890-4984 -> 25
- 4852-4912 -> 23.8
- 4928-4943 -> 24.8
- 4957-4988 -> 25.3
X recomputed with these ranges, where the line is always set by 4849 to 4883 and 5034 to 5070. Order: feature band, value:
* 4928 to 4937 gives -0.6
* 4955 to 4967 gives -0.9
